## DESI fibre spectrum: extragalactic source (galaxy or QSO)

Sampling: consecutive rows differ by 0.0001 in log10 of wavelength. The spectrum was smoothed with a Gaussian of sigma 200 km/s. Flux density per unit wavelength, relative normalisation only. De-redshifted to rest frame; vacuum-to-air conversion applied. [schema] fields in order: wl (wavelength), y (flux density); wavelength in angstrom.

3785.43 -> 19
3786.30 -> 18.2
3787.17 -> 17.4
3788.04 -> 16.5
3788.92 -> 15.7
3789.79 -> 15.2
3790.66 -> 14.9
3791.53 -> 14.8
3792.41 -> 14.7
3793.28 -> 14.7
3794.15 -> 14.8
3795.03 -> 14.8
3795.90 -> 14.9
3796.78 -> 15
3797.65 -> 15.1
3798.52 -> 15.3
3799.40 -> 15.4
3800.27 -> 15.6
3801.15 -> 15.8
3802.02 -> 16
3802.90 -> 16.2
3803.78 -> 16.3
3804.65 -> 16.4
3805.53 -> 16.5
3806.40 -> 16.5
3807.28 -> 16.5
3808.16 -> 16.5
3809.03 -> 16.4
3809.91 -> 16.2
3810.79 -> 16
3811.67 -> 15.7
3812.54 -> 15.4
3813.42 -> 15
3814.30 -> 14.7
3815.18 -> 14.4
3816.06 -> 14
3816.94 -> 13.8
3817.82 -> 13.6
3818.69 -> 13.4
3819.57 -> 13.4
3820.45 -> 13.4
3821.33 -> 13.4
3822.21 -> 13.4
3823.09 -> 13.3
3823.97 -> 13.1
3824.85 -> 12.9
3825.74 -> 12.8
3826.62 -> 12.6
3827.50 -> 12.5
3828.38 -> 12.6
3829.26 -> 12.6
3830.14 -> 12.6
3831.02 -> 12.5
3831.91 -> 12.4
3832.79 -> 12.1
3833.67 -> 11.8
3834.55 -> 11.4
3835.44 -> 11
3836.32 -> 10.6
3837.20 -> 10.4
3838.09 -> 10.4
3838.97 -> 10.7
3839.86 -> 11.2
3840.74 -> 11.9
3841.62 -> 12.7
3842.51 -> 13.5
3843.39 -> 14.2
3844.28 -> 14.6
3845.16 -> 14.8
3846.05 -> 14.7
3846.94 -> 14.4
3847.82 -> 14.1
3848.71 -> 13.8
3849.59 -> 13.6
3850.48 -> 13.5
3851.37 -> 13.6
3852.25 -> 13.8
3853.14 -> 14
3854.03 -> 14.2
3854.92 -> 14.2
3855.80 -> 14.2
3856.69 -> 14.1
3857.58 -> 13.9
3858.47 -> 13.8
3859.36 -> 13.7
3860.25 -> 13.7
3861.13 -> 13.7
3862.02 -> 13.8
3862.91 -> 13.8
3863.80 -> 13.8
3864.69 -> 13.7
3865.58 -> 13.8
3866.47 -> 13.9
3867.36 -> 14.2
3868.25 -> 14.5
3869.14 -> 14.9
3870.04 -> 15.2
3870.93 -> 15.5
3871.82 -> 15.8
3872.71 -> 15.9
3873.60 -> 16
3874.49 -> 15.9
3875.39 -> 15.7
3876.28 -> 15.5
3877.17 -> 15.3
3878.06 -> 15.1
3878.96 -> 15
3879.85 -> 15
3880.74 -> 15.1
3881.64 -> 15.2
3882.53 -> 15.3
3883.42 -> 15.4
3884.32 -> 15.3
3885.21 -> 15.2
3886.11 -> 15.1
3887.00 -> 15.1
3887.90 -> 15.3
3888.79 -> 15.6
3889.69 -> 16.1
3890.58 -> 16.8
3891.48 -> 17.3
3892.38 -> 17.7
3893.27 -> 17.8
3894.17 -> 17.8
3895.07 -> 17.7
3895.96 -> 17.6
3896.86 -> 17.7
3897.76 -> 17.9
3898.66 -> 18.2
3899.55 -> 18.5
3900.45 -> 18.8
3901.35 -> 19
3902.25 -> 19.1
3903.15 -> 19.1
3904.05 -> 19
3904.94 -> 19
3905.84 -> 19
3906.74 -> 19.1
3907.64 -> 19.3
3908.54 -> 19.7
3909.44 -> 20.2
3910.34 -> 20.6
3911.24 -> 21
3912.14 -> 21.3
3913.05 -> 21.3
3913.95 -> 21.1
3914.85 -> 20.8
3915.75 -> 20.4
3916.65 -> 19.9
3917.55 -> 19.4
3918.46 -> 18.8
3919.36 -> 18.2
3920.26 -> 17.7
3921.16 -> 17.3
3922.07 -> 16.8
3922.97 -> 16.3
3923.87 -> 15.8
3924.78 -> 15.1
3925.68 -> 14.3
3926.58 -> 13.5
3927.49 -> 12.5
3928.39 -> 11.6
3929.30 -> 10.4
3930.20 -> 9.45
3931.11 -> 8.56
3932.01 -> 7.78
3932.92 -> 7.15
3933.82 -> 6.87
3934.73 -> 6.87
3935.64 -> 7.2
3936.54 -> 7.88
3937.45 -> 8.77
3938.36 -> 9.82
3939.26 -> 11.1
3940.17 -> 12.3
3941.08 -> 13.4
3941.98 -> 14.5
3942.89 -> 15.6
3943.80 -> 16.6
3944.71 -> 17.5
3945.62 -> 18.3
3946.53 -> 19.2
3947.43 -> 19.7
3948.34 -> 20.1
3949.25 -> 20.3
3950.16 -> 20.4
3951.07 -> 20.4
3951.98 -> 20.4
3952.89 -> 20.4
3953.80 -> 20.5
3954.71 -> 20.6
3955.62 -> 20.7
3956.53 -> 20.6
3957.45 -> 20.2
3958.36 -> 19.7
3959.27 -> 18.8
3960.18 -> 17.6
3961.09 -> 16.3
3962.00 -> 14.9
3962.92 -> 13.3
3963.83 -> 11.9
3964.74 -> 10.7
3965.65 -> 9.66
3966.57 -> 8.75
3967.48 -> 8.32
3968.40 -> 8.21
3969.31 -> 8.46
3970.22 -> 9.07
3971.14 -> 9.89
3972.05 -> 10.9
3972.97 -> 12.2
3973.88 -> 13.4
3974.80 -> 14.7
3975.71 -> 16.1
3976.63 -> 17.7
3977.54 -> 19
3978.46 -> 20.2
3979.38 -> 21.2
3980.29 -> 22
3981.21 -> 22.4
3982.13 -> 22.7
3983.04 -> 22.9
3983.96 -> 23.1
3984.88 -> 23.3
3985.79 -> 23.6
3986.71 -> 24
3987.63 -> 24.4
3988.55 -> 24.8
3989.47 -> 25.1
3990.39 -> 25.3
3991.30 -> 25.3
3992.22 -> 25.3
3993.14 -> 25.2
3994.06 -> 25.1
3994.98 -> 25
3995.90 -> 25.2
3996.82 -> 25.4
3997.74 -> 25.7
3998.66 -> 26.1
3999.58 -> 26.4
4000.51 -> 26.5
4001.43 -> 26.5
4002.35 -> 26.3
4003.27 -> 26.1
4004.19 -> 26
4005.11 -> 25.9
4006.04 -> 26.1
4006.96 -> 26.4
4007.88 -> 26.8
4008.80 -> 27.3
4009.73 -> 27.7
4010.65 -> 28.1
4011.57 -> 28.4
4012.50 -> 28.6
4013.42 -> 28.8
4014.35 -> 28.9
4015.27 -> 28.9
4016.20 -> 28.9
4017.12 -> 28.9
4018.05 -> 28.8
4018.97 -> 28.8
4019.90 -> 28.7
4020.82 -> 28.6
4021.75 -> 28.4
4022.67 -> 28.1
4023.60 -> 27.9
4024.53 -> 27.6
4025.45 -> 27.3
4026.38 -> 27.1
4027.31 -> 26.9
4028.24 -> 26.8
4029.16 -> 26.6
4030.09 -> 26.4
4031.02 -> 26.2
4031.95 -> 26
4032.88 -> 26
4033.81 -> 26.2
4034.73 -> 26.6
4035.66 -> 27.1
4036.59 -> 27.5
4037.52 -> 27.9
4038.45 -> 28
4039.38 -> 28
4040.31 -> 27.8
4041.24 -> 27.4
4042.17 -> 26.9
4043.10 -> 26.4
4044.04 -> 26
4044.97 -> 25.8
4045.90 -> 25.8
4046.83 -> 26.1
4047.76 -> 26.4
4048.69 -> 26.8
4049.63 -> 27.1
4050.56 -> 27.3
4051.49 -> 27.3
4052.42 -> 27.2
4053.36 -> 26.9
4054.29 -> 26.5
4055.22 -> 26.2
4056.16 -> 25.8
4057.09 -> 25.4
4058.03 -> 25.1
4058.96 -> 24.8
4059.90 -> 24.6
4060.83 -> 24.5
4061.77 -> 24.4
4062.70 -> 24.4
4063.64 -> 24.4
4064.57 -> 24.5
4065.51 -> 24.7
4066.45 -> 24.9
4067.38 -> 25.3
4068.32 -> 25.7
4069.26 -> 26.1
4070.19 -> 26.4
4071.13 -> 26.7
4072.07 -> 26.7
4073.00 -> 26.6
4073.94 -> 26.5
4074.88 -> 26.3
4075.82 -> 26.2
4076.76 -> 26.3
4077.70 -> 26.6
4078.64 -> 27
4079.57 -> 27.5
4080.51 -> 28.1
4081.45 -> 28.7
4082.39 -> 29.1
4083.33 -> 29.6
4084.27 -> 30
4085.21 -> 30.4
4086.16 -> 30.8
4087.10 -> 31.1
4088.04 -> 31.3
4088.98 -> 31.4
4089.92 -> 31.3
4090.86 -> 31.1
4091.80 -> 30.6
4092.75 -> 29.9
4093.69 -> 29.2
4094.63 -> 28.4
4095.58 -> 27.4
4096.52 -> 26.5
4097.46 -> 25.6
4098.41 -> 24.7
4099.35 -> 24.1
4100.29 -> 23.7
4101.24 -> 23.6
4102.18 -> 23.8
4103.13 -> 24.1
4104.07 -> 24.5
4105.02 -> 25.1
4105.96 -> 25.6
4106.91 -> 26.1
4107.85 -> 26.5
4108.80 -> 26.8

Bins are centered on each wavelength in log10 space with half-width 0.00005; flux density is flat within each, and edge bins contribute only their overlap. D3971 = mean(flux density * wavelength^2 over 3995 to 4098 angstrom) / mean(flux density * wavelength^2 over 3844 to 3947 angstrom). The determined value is 1.90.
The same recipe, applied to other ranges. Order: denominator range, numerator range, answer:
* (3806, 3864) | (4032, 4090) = 2.23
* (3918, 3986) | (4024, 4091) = 1.85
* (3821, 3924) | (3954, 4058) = 1.63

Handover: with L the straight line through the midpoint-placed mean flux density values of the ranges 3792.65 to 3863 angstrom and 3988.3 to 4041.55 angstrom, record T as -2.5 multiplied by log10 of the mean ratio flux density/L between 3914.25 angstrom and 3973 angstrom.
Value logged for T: 0.435 mag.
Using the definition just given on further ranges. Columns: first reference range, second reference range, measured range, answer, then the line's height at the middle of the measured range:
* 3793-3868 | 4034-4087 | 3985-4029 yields -0.13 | 23.7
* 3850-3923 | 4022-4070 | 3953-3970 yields 0.37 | 21.2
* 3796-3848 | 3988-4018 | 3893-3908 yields 0.05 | 19.4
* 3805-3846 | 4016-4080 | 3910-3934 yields 0.20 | 19.2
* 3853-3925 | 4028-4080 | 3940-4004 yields 0.12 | 21.5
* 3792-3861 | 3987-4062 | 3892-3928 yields 0.05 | 19.3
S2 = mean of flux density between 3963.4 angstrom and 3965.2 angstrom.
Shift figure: 11.3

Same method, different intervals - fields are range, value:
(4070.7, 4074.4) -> 26.6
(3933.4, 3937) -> 7.2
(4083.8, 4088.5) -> 30.7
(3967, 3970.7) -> 8.52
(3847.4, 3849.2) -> 14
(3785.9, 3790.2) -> 16.6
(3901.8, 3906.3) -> 19.1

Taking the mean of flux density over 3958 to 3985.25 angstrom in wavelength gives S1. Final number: 15.5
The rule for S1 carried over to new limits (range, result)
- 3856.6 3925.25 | 16.8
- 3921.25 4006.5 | 17.7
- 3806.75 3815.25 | 15.7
